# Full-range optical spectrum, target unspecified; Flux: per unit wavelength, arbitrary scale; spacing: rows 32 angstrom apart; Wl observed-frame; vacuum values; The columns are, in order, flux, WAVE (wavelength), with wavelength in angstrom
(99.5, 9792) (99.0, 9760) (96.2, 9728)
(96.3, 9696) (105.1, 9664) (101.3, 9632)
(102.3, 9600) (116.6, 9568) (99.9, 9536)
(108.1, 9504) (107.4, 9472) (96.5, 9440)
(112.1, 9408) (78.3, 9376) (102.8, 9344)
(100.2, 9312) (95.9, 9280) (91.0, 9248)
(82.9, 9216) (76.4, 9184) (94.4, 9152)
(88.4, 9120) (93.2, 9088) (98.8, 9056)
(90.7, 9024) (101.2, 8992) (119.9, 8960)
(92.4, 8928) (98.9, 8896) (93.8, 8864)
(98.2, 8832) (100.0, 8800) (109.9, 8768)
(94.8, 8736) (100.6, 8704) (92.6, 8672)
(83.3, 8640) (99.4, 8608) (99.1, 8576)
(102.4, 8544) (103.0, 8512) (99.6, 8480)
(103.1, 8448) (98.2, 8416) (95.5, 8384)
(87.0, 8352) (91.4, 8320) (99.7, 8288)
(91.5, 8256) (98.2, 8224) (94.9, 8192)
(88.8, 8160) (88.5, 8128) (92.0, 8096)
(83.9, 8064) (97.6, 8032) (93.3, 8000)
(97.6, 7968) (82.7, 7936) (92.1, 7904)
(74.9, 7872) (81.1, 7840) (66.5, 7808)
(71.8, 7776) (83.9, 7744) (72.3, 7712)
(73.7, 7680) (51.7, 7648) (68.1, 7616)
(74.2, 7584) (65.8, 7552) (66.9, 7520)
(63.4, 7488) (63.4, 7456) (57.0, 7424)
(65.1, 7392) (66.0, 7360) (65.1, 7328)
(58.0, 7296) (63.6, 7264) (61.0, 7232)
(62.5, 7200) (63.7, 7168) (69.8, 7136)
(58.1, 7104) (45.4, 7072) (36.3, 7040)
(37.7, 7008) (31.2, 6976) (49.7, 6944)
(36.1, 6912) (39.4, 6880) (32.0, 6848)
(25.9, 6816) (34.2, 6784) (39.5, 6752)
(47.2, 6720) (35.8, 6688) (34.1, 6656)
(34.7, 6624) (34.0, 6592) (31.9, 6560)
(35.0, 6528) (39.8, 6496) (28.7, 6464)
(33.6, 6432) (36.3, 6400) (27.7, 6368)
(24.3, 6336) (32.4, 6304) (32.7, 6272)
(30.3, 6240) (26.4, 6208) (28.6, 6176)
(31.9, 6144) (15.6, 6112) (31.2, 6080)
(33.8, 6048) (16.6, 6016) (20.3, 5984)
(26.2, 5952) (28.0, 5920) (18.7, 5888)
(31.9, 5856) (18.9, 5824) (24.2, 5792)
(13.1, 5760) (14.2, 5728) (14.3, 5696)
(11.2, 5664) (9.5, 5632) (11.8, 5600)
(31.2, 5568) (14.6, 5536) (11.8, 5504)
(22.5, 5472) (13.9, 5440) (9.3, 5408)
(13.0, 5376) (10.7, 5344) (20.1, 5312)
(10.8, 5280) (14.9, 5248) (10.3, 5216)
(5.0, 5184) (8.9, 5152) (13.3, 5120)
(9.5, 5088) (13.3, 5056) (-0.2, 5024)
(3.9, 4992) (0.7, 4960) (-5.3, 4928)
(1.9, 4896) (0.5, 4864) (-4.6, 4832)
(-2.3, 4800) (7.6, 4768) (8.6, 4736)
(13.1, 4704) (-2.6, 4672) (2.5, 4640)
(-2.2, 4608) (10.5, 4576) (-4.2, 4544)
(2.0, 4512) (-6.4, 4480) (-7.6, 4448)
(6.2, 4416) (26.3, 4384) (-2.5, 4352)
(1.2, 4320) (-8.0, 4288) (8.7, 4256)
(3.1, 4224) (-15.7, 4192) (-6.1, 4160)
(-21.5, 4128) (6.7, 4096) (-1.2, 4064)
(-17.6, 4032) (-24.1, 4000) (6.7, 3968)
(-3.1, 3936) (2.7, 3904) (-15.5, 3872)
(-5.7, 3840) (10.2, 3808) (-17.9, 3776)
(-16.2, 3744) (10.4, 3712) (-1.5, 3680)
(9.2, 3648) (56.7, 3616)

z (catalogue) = 0.777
